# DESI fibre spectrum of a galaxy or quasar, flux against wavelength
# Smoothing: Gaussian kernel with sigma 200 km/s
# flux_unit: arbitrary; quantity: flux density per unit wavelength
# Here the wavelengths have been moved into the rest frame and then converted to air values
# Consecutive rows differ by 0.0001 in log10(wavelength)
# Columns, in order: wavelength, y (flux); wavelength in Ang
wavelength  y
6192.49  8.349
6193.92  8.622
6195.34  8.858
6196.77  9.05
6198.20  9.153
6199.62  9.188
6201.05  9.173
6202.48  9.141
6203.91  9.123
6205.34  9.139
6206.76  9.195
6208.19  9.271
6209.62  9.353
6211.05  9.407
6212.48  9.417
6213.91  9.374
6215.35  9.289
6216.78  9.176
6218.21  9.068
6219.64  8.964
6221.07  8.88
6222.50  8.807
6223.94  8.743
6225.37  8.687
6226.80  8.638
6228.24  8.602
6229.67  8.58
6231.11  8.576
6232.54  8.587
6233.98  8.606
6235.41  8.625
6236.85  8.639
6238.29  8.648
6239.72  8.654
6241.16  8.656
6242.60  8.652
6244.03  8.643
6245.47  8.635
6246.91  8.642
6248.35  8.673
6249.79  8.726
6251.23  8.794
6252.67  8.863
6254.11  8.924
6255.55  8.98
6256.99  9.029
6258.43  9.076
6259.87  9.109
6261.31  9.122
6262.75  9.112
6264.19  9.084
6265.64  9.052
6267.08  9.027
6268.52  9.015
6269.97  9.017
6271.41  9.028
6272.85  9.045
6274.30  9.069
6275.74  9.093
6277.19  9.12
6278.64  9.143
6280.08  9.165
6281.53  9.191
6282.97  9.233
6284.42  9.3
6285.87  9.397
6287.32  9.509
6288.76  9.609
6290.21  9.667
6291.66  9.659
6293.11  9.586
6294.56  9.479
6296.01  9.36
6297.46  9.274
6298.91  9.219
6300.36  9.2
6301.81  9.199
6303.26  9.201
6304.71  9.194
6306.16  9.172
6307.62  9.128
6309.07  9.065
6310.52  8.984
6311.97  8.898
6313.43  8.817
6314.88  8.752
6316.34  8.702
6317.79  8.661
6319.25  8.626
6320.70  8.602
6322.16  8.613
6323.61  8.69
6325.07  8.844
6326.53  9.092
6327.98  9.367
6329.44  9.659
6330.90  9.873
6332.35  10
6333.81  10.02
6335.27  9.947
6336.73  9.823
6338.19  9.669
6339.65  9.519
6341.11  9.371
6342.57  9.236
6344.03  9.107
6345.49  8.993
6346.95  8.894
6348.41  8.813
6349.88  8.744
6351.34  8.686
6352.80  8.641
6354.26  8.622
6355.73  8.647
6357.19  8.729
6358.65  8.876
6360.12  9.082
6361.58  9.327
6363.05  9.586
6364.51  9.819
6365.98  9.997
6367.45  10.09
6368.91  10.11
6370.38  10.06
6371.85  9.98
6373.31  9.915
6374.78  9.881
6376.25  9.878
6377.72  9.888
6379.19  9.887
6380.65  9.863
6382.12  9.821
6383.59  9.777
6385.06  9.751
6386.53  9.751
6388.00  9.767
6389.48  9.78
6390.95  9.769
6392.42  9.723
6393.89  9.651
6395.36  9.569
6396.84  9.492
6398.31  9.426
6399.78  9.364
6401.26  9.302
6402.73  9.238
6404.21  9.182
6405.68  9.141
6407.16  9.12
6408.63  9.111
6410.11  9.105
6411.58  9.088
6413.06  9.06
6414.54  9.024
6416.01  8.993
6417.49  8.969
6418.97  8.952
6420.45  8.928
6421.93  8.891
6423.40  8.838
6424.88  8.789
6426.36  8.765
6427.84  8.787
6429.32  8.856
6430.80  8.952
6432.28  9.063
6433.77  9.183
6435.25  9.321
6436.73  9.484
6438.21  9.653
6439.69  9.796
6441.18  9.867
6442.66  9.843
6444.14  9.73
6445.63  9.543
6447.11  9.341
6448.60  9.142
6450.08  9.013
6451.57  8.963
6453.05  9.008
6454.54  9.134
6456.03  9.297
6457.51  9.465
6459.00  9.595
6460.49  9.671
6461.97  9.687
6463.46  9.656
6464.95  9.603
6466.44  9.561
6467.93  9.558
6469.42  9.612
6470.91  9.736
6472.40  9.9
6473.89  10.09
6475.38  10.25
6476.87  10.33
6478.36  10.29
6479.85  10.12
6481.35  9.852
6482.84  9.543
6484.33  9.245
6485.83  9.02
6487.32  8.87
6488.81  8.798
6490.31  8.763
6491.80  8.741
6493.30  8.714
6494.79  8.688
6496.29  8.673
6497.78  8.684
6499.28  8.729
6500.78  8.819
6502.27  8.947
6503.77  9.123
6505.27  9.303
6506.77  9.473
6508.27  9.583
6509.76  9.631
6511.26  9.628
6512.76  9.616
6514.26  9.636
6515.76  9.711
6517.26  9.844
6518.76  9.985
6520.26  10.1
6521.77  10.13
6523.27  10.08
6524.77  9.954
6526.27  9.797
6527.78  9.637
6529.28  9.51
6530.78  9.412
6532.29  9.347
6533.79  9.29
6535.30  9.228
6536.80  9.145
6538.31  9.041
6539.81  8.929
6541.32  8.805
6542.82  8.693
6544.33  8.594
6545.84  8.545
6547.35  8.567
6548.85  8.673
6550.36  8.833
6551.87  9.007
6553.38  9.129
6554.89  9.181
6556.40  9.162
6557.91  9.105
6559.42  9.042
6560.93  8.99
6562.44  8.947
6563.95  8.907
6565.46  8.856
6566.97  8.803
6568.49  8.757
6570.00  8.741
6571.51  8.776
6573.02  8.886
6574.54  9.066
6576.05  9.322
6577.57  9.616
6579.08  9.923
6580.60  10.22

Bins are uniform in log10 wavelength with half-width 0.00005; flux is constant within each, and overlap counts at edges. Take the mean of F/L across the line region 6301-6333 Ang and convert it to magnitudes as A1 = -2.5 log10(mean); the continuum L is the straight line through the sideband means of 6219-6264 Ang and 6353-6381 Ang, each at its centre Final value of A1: 0.02 mag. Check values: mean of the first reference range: 8.77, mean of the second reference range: 9.57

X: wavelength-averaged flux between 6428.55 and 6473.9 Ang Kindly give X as 9.45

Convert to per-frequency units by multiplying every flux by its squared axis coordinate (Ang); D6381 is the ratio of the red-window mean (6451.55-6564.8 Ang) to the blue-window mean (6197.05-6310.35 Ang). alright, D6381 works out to 1.12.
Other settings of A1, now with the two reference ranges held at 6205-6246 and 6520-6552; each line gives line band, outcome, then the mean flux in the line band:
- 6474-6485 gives -0.09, 9.96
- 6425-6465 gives -0.02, 9.34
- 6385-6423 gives -0.03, 9.3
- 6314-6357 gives -0.01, 9.11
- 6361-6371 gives -0.09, 9.86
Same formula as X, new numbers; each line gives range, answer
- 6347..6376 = 9.35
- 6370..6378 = 9.93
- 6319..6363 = 9.15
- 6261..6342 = 9.22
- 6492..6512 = 9.07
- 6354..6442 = 9.39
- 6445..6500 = 9.38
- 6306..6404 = 9.37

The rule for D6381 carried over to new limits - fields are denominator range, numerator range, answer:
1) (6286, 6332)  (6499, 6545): 1.10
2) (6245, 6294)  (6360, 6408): 1.10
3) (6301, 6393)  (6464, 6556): 1.05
